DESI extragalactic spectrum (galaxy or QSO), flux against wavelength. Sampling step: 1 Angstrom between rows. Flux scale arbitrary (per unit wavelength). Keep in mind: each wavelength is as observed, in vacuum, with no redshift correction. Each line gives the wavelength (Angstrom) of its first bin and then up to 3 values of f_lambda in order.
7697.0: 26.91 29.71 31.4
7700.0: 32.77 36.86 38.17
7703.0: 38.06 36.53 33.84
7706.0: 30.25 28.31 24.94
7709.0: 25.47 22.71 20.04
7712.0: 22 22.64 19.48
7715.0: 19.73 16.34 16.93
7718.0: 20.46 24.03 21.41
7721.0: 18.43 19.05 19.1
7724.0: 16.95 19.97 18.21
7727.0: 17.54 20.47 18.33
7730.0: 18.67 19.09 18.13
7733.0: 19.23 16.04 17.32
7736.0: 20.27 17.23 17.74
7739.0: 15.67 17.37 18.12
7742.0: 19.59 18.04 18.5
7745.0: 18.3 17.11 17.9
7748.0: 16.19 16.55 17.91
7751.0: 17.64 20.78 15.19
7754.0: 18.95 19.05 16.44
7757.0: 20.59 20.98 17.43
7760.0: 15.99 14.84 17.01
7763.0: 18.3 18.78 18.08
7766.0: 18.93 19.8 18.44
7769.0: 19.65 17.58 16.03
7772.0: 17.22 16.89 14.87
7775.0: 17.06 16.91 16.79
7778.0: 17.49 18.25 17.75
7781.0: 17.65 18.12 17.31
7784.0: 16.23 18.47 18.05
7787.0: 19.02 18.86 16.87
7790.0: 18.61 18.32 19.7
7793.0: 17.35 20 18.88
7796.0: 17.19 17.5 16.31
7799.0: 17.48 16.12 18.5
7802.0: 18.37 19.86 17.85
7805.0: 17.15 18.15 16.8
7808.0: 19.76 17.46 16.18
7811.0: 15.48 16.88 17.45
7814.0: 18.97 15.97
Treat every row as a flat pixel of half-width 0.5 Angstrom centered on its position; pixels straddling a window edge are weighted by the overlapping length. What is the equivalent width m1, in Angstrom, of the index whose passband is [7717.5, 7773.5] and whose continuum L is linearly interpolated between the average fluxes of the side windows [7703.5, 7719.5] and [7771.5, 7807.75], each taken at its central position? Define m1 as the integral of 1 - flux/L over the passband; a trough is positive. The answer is 7.8 Angstrom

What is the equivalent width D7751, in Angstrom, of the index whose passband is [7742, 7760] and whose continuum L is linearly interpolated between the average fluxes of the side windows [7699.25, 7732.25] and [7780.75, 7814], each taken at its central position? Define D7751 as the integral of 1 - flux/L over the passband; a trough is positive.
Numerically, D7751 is 2.6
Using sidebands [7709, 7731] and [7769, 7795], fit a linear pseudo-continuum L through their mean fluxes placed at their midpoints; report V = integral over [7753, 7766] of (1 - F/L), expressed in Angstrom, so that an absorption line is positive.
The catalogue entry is 0.4 Angstrom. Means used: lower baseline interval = 19.8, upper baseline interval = 17.7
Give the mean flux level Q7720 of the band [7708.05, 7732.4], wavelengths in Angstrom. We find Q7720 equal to 19.9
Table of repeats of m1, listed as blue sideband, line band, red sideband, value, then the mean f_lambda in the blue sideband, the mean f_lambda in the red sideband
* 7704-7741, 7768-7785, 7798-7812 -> 1.2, 20.6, 17.6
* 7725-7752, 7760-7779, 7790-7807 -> 0.6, 18.1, 18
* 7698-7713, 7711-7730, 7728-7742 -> 3.4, 29.8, 18.1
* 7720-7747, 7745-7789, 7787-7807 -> 1.0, 18.3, 18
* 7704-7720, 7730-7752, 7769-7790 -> 3.2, 23.5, 17.5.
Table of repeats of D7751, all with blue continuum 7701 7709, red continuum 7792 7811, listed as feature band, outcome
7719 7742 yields 8.2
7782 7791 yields 1.0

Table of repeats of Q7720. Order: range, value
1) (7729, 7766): 17.9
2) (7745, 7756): 17.7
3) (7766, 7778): 17.5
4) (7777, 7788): 17.8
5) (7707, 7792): 18.5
